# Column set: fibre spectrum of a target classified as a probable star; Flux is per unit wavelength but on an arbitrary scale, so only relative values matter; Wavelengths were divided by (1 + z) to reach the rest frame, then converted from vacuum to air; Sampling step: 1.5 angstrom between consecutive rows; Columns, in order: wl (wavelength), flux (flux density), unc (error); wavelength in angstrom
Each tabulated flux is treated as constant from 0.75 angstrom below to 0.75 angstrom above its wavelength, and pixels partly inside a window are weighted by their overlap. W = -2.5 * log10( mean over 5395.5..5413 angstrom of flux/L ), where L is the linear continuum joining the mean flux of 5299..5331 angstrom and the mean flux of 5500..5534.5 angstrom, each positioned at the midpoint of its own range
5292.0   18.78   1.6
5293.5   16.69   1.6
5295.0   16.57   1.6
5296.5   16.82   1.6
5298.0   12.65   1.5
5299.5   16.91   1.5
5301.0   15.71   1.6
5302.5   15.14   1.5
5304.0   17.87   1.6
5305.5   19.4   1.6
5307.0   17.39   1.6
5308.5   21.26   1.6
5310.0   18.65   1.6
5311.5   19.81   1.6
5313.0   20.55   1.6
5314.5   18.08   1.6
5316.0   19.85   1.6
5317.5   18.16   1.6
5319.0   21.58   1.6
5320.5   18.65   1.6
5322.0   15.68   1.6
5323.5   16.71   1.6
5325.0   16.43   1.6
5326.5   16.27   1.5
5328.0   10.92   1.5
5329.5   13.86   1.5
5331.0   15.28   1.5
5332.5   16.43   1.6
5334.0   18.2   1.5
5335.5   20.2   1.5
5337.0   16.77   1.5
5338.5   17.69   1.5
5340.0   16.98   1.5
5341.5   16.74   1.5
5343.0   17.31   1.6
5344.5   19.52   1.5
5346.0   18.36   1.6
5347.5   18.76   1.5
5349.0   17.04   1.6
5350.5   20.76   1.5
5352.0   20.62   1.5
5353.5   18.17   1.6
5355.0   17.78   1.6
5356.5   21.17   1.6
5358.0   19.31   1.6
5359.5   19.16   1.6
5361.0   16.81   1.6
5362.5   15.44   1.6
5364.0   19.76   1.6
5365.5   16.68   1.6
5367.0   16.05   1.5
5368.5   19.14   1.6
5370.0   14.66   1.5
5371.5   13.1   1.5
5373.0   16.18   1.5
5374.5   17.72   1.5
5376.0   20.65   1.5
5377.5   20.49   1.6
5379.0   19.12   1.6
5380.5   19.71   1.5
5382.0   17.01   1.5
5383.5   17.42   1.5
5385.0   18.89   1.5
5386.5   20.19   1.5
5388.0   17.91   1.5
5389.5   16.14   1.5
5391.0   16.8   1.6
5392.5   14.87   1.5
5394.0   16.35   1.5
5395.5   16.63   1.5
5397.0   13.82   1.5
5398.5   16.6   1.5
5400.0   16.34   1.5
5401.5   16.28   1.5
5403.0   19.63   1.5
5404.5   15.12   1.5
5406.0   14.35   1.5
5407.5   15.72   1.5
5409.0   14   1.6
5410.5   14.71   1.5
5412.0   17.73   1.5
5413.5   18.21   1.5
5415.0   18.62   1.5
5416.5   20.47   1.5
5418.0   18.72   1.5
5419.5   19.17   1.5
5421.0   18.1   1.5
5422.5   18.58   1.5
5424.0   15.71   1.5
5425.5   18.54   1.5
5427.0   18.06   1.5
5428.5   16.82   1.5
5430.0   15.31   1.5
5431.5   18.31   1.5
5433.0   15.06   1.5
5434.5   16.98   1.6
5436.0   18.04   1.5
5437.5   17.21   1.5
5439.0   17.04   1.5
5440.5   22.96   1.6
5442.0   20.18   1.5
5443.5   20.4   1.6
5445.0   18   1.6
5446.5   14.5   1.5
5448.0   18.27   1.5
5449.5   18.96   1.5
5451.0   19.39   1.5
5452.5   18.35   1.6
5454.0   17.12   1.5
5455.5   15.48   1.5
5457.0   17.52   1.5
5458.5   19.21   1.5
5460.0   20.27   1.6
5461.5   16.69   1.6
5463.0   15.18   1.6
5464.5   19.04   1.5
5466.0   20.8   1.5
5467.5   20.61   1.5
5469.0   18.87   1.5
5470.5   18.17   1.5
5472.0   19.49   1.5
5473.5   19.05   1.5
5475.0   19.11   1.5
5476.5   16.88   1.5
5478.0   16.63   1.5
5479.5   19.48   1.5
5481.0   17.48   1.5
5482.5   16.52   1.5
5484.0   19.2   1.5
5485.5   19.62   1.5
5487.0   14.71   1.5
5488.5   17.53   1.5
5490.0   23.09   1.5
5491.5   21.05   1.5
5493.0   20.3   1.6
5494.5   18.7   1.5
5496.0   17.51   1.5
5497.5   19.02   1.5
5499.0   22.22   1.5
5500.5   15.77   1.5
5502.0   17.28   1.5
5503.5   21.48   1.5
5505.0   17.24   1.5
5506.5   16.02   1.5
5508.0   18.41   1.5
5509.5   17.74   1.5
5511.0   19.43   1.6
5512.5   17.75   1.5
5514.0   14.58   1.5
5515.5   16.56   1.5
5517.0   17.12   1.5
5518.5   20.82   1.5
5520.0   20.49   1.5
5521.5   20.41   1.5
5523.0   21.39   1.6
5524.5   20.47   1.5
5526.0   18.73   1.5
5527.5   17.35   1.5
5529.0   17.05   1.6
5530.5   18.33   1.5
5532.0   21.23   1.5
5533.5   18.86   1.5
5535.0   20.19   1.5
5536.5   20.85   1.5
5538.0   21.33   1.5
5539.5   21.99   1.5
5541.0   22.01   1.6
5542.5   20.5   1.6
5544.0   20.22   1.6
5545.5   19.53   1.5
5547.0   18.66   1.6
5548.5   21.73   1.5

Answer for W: 0.13 mag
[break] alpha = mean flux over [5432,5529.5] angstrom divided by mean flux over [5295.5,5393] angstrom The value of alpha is 1.04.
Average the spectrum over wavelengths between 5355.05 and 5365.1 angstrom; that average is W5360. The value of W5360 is 18.5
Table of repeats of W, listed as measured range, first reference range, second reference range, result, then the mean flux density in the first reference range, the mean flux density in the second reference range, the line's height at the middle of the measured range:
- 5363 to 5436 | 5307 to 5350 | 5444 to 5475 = 0.05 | 17.7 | 18.3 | 18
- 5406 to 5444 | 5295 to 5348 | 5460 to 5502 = 0.03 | 17.4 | 18.6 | 18.2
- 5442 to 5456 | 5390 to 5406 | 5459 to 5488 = -0.02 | 16.2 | 18.3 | 17.6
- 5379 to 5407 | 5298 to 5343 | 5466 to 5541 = 0.07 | 17.4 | 18.9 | 18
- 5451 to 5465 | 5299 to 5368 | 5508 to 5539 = 0.05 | 17.8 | 19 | 18.6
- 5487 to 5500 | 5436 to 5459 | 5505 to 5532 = -0.07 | 18.3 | 18.4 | 18.4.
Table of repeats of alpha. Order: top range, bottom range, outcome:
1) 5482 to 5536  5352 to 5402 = 1.07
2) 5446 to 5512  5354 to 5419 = 1.06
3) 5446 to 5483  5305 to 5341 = 1.03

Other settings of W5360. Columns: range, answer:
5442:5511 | 18.4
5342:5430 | 17.6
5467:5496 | 18.7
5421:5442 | 17.7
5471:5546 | 19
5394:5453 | 17.4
